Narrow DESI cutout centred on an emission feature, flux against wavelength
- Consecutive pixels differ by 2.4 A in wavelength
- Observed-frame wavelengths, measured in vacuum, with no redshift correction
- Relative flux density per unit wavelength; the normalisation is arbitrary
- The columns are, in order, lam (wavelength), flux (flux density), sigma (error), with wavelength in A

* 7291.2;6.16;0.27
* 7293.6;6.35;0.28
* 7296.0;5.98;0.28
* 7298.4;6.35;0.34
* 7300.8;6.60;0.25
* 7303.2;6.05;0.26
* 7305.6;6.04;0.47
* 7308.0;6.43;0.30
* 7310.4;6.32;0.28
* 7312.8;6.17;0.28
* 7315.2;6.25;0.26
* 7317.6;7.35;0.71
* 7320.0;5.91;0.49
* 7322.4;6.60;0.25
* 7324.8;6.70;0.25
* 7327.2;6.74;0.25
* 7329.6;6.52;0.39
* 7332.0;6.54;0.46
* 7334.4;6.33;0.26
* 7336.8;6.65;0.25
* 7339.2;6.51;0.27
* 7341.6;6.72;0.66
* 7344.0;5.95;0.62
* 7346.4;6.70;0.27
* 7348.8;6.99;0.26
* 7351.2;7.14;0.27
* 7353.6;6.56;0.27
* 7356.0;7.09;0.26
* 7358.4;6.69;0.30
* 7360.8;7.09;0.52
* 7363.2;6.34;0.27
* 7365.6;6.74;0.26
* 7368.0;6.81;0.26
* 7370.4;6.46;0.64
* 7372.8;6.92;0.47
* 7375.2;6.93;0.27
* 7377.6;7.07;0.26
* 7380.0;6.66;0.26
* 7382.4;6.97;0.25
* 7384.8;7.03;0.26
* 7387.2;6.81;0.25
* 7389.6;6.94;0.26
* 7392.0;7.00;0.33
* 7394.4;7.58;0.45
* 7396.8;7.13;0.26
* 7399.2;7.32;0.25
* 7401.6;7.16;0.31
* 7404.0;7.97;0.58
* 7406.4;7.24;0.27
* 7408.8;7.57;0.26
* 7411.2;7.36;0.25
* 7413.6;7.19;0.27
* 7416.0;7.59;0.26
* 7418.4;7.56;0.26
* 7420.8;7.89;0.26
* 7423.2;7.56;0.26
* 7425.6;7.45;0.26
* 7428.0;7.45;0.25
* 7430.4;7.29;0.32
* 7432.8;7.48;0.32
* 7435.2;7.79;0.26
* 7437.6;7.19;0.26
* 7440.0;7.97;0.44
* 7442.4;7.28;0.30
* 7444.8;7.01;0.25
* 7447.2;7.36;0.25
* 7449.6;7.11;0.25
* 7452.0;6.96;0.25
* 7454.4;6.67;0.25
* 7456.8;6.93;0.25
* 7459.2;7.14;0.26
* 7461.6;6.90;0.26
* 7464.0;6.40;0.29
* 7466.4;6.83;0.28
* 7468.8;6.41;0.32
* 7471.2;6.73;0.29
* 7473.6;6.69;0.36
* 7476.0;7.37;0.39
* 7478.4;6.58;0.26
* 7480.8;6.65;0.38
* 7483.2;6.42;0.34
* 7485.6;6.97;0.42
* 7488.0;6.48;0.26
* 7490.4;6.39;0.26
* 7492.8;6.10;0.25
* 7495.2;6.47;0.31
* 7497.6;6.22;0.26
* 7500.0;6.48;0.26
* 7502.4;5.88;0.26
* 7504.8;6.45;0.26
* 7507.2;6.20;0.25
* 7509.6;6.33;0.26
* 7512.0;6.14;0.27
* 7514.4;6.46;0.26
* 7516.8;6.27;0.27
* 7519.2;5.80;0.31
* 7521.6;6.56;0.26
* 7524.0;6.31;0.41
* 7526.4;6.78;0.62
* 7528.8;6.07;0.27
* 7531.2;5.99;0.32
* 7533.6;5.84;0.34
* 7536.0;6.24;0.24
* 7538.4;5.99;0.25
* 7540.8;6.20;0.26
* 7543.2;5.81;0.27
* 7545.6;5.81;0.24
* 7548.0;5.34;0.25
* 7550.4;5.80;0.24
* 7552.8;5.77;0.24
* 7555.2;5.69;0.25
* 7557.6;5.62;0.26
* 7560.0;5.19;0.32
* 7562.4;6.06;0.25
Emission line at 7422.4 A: Mg II 2798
